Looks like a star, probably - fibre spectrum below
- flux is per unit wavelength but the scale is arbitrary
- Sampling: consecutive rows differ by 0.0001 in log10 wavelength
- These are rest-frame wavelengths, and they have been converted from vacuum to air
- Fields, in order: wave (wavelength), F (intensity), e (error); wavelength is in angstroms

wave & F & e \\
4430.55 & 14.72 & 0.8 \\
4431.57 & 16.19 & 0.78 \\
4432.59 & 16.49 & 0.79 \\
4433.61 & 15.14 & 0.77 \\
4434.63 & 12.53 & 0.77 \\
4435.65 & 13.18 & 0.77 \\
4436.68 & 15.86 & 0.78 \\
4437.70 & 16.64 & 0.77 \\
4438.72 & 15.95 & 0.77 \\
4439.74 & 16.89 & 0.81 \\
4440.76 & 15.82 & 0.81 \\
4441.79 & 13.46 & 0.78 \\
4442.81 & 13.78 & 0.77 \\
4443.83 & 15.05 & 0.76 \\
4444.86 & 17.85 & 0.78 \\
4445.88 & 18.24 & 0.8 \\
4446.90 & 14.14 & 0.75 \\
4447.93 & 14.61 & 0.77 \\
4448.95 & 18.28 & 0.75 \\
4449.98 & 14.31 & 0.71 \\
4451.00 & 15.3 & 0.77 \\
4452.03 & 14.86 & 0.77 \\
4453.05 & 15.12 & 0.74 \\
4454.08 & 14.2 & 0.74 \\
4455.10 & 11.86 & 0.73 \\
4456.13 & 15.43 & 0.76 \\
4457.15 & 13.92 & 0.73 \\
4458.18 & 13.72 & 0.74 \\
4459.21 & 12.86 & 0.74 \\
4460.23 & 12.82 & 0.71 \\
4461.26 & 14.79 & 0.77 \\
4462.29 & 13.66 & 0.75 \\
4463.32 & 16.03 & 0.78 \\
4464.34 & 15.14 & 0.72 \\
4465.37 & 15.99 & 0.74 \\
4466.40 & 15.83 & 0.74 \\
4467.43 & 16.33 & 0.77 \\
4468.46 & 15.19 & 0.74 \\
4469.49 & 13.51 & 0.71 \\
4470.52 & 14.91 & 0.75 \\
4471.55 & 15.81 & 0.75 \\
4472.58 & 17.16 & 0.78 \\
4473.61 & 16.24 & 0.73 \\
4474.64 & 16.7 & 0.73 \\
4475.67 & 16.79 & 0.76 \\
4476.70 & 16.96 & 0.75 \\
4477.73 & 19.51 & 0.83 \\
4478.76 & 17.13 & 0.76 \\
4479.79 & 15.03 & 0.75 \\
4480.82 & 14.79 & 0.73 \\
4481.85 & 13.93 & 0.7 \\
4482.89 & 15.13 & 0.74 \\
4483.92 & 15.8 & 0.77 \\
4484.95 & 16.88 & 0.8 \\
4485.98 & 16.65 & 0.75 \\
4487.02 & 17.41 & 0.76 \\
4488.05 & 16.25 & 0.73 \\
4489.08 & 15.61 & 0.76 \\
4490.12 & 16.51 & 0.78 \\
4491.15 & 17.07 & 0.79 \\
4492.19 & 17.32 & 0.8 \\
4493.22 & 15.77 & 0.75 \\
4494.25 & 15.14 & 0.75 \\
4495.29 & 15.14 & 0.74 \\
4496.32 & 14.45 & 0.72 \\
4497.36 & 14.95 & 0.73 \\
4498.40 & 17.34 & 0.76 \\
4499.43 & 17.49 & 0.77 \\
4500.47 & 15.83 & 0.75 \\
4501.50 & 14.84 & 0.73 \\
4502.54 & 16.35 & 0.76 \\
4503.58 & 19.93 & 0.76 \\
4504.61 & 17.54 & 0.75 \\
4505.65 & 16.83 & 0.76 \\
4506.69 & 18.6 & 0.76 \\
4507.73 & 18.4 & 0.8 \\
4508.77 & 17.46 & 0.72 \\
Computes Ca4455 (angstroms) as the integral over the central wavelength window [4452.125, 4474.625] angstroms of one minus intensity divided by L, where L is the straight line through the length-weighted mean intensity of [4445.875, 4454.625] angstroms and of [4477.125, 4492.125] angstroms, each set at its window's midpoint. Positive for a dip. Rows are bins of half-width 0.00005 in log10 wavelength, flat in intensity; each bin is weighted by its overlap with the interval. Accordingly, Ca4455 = 1.21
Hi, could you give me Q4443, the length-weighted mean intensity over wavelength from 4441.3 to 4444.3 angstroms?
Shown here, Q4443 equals 14.1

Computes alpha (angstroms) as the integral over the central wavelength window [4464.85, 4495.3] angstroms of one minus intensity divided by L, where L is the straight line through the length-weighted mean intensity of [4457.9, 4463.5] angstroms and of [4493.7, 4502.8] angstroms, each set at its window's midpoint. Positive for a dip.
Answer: -2.7 angstroms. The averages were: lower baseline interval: 13.9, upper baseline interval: 15.7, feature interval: 16.1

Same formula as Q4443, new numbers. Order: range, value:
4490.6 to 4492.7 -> 17.2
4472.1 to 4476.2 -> 16.7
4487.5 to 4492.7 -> 16.6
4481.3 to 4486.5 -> 15.7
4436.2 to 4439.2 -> 16.2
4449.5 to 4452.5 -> 14.8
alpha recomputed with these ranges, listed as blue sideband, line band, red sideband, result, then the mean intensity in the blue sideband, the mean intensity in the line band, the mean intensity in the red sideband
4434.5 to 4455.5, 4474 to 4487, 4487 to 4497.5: -0.5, 15.2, 16.3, 15.9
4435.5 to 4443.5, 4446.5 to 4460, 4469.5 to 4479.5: 1.1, 15.3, 14.5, 16.6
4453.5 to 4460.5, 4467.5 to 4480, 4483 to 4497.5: -1.2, 13.6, 16.3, 16.1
